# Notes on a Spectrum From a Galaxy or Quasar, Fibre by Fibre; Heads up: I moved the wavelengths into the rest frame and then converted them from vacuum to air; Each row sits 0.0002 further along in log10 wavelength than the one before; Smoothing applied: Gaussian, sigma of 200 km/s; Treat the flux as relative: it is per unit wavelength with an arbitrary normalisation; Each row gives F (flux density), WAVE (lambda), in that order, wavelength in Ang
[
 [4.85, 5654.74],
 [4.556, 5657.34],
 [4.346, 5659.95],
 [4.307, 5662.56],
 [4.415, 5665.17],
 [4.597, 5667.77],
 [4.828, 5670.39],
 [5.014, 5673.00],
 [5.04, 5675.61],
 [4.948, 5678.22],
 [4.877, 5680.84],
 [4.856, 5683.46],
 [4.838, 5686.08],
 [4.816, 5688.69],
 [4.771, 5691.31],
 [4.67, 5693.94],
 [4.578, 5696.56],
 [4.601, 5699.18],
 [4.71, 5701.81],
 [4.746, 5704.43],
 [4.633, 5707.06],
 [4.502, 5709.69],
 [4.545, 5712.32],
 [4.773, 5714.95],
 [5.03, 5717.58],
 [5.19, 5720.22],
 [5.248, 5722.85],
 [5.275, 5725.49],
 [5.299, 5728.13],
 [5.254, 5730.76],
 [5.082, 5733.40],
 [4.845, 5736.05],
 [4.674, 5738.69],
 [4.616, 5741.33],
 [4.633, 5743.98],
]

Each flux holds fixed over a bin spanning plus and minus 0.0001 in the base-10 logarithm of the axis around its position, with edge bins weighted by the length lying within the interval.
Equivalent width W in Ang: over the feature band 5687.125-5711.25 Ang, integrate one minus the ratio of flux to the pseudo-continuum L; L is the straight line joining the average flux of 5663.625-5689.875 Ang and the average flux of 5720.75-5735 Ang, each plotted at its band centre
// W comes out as 1.57 Ang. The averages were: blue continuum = 4.82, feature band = 4.67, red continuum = 5.22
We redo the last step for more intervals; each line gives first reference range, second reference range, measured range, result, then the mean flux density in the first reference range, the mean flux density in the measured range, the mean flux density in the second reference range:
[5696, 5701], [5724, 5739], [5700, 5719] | 0.25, 4.6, 4.7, 5.1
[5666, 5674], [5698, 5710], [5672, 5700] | -0.59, 4.78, 4.82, 4.65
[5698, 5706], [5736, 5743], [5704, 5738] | -1.97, 4.68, 4.96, 4.68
